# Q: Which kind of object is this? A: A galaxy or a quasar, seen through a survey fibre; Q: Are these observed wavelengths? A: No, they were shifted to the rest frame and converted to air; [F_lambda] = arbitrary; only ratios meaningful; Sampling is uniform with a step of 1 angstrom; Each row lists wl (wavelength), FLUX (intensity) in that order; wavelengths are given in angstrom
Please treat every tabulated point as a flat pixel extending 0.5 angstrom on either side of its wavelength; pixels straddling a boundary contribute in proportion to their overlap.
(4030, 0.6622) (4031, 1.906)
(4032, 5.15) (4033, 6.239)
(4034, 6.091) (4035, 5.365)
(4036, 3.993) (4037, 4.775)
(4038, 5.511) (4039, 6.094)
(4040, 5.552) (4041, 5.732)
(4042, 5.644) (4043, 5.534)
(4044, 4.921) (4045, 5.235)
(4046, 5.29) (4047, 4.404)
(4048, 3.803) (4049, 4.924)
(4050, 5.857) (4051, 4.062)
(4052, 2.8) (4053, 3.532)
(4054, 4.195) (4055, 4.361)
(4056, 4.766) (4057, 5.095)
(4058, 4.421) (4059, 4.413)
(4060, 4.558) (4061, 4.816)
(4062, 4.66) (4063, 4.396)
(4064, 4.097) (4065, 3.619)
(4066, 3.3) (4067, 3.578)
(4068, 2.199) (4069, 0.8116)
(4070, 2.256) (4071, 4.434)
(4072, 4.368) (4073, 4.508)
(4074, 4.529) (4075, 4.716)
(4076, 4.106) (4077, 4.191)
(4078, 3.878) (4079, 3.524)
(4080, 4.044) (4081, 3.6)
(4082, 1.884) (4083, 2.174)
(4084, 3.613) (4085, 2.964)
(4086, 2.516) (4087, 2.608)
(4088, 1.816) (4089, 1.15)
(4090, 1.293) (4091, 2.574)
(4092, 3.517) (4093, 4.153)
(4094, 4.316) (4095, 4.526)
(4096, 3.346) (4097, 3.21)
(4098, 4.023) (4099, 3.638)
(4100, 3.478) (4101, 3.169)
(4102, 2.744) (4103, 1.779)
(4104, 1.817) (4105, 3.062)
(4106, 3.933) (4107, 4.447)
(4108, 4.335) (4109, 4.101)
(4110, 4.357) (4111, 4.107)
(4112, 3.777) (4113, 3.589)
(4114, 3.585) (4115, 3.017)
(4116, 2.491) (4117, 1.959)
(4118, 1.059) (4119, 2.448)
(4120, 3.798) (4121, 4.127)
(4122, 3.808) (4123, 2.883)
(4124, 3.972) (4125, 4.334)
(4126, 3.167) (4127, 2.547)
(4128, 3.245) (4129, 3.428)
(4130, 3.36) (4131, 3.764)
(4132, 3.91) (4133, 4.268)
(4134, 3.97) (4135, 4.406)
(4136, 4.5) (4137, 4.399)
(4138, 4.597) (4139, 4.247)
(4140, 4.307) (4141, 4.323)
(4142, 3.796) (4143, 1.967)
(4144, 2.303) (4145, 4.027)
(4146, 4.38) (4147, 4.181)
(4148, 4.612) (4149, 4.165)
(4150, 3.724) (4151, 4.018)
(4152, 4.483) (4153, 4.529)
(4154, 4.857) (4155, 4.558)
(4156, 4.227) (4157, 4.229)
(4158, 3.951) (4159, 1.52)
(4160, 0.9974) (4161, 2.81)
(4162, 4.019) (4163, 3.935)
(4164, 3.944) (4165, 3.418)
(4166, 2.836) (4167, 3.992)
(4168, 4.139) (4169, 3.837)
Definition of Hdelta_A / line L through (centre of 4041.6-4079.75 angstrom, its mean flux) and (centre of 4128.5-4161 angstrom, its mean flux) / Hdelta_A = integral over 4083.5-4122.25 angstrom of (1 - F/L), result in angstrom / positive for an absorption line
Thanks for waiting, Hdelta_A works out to 8.1 angstrom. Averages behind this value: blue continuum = 4.2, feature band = 3.18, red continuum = 3.86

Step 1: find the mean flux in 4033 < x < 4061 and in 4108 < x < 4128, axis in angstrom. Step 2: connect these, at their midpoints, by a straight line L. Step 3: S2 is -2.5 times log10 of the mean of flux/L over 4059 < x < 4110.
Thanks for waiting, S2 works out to 0.183 mag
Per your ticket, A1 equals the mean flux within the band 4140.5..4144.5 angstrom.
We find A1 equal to 3.1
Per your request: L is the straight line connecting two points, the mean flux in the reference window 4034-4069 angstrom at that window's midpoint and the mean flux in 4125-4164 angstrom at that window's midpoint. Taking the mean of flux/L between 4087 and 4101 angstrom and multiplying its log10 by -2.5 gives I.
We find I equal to 0.31 mag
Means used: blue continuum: 4.54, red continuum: 3.79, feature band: 3.14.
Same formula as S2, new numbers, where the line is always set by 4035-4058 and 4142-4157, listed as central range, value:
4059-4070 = 0.293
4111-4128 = 0.309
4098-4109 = 0.299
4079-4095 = 0.481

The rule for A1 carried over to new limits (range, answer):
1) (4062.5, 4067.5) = 3.8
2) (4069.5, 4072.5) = 3.69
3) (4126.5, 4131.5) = 3.27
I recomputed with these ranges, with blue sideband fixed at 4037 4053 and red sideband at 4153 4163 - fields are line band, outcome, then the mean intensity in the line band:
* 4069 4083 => 0.24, 3.68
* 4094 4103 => 0.23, 3.46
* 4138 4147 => 0.00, 3.75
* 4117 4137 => 0.12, 3.51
